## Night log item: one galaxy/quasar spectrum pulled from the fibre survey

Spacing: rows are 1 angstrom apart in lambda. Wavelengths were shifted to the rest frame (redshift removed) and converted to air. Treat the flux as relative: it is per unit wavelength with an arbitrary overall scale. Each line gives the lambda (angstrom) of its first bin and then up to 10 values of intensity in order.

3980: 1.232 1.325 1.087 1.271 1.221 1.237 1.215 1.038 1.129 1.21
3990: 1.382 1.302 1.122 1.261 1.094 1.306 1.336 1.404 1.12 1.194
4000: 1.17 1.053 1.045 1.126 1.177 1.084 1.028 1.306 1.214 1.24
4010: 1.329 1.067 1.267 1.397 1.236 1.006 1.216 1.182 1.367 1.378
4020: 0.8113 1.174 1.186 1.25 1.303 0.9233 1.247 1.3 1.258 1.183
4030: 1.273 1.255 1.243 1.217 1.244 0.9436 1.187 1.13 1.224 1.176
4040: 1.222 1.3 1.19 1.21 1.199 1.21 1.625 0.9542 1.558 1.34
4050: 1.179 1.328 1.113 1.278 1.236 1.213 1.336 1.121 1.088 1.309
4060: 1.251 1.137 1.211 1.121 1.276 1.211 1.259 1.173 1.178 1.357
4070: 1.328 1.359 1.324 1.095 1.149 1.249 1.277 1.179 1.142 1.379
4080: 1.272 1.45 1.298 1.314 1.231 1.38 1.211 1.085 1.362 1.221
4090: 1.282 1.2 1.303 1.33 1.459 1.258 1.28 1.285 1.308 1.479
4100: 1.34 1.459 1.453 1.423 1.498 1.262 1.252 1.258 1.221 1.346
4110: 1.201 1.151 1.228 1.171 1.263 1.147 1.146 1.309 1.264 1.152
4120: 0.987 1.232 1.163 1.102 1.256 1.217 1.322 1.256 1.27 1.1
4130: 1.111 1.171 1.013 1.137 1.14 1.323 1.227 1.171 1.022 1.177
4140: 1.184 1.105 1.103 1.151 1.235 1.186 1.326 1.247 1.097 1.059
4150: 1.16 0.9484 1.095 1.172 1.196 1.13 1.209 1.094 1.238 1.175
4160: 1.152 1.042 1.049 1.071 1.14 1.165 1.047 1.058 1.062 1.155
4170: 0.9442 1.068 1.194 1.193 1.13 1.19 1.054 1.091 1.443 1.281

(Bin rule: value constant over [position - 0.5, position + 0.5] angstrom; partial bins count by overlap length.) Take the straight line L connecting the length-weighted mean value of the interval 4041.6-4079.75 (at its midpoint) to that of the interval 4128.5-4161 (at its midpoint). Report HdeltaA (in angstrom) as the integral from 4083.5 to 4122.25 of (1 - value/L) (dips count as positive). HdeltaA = -2.50 angstrom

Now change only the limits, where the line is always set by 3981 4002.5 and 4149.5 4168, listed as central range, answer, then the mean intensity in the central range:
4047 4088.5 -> -3.0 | 1.25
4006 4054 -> -1.5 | 1.22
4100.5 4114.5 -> -1.9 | 1.3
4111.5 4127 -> -0.8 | 1.2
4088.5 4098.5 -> -1.2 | 1.29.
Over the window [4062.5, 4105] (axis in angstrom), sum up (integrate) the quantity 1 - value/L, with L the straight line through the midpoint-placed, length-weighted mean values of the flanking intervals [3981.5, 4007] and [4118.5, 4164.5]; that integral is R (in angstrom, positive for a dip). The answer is -4.5 angstrom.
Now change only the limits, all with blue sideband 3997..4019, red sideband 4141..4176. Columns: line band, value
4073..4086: -1.17 angstrom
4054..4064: -0.29 angstrom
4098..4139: -3.02 angstrom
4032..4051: -0.86 angstrom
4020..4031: -0.09 angstrom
